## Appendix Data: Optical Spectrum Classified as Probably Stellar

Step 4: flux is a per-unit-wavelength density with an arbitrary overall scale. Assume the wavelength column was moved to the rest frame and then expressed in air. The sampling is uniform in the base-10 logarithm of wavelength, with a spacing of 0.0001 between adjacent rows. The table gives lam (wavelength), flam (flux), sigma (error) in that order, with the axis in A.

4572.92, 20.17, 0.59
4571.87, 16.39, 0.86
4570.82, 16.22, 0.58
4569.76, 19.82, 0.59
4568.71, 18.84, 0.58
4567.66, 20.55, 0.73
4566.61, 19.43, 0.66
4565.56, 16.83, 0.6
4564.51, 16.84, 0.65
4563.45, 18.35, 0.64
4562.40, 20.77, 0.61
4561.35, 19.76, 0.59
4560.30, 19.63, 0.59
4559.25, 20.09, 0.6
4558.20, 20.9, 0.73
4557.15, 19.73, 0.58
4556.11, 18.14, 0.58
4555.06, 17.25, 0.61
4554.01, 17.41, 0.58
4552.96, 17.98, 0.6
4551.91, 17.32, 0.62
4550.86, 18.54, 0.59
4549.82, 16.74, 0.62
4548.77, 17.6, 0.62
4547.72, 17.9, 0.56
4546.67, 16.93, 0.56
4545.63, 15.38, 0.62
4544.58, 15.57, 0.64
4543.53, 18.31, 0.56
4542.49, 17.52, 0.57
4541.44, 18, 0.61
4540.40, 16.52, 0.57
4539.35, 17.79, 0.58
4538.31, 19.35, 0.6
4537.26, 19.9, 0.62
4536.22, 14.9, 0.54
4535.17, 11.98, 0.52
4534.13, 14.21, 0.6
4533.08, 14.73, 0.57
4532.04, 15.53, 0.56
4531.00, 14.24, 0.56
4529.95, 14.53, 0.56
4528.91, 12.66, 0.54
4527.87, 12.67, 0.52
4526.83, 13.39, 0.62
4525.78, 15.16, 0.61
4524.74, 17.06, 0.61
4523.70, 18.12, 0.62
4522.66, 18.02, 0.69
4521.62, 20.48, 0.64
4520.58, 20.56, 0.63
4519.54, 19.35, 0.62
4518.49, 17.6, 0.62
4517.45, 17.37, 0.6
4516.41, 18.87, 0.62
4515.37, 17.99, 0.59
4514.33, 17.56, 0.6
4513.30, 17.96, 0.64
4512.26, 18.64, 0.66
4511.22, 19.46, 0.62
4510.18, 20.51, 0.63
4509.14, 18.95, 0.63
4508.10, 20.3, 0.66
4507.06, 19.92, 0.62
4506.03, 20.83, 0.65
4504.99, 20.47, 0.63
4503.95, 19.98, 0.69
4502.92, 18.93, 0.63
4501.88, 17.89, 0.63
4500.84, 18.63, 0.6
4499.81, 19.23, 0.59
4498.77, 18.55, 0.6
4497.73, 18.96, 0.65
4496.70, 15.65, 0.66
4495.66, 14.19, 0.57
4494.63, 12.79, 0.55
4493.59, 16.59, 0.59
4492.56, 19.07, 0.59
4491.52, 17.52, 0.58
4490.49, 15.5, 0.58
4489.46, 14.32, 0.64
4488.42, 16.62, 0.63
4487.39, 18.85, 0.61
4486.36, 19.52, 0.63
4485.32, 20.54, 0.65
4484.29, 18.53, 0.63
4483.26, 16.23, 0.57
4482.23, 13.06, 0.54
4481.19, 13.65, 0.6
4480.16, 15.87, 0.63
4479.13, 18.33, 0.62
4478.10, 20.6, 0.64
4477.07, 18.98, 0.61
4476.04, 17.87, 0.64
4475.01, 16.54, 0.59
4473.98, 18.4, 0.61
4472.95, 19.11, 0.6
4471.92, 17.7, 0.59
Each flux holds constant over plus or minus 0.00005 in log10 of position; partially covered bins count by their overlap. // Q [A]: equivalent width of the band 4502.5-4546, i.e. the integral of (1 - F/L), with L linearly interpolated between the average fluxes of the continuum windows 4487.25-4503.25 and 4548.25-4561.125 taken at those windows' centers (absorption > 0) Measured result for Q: 0.71 A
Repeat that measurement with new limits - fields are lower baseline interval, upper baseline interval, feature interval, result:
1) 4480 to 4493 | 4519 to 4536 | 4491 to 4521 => -3.8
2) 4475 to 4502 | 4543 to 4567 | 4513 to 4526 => -0.4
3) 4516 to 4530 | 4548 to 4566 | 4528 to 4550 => 1.9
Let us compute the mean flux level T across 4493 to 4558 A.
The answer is 17.4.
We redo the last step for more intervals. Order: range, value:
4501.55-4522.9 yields 19.2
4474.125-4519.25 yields 17.9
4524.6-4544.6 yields 15.7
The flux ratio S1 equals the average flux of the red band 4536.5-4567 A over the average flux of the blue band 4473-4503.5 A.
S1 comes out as 1.05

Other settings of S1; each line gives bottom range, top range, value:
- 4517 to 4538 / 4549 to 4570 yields 1.16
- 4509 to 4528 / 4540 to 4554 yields 0.96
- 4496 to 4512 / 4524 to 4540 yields 0.80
